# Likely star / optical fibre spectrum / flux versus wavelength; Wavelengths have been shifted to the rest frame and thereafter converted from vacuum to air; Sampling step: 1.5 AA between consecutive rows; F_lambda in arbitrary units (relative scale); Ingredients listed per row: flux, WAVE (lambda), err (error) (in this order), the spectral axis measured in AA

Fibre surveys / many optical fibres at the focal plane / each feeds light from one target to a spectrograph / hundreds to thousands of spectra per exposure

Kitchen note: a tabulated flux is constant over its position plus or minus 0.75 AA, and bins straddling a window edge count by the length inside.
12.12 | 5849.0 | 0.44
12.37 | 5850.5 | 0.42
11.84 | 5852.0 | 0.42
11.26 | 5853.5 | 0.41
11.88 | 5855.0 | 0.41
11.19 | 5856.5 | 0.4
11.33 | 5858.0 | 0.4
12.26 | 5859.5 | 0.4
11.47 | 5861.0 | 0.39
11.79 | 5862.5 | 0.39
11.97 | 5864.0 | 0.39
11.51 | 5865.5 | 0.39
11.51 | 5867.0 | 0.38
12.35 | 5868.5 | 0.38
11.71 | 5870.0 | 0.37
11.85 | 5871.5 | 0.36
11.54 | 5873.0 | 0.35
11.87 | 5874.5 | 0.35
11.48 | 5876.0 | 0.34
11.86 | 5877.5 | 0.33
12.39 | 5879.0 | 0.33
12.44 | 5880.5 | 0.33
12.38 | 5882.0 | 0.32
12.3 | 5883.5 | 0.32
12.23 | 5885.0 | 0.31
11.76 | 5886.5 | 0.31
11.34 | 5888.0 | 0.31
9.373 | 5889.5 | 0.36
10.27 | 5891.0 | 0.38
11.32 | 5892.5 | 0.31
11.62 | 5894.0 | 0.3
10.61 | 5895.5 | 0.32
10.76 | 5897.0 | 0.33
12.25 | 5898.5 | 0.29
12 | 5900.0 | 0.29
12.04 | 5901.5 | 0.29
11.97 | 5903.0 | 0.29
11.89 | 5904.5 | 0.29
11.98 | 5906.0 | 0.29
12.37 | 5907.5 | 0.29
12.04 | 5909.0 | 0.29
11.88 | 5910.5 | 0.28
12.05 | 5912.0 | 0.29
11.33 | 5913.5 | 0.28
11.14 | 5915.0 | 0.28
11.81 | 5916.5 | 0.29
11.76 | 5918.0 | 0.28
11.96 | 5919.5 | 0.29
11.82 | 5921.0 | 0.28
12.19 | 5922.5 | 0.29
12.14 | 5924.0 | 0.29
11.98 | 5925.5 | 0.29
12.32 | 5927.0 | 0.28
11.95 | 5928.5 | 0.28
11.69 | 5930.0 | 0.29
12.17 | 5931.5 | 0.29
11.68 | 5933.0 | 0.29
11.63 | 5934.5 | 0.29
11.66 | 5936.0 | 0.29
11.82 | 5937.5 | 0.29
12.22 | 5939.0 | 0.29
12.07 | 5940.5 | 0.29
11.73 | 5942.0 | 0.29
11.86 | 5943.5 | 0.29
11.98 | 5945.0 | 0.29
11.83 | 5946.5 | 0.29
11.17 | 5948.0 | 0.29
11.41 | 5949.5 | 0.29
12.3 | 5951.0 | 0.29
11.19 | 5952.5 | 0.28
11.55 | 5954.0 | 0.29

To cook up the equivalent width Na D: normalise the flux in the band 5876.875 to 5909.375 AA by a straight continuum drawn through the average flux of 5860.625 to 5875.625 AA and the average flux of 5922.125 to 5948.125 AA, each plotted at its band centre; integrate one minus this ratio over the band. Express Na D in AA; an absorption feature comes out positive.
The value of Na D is 0.3 AA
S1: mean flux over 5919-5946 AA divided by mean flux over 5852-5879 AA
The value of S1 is 1.02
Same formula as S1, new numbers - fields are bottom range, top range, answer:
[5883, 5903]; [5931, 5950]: 1.04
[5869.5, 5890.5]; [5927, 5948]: 1.01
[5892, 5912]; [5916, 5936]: 1.01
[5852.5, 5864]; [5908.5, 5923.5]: 1.01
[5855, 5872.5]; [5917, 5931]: 1.02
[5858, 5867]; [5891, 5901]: 0.97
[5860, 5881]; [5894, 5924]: 1.00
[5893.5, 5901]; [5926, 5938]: 1.04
